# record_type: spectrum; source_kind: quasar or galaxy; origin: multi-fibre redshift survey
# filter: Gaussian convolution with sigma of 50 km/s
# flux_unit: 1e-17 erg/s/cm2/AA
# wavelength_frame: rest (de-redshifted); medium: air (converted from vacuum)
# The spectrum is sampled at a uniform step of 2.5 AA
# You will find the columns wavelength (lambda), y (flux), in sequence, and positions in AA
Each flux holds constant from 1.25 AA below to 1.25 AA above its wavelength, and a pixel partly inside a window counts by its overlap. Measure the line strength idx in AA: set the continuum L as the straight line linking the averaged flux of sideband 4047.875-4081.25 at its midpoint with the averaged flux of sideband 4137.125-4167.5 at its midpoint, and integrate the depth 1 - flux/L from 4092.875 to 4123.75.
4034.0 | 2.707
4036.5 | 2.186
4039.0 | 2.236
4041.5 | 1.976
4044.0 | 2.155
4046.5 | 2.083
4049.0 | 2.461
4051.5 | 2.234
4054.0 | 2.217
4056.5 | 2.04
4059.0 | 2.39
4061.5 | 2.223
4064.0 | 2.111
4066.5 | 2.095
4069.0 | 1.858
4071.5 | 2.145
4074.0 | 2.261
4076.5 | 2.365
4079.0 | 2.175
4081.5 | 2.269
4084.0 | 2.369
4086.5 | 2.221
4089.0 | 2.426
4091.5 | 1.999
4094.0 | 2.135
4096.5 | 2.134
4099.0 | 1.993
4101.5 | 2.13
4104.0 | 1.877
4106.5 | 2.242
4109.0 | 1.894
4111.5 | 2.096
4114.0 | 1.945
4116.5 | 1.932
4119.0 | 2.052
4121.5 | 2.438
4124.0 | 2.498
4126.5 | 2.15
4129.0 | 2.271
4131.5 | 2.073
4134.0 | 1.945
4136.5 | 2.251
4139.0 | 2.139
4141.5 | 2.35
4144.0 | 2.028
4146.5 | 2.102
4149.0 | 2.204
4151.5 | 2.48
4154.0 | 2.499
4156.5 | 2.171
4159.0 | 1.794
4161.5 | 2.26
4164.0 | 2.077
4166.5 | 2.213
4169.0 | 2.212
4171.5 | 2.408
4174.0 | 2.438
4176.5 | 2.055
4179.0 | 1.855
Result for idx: 1.6 AA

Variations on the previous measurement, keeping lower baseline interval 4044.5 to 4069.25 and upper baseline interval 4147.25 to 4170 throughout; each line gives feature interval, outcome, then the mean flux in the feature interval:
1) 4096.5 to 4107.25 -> 0.7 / 2.06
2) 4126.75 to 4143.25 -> 0.3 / 2.17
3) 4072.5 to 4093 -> -0.6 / 2.26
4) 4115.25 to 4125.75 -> -0.1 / 2.23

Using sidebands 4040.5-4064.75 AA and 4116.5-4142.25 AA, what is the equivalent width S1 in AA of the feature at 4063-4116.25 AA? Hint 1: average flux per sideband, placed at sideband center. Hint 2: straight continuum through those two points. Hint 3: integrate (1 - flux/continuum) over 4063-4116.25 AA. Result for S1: 1.69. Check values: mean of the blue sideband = 2.19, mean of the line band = 2.13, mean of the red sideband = 2.2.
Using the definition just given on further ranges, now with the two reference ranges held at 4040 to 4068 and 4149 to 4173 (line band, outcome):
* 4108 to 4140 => 1.2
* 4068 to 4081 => 0.1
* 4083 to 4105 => 0.6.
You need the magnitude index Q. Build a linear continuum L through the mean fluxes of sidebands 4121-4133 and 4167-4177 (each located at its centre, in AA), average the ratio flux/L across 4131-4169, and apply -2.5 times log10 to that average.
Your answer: 0.05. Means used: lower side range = 2.27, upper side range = 2.29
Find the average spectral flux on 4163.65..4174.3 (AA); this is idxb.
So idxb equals 2.27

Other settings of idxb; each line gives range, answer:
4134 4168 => 2.19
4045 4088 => 2.21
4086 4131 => 2.13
